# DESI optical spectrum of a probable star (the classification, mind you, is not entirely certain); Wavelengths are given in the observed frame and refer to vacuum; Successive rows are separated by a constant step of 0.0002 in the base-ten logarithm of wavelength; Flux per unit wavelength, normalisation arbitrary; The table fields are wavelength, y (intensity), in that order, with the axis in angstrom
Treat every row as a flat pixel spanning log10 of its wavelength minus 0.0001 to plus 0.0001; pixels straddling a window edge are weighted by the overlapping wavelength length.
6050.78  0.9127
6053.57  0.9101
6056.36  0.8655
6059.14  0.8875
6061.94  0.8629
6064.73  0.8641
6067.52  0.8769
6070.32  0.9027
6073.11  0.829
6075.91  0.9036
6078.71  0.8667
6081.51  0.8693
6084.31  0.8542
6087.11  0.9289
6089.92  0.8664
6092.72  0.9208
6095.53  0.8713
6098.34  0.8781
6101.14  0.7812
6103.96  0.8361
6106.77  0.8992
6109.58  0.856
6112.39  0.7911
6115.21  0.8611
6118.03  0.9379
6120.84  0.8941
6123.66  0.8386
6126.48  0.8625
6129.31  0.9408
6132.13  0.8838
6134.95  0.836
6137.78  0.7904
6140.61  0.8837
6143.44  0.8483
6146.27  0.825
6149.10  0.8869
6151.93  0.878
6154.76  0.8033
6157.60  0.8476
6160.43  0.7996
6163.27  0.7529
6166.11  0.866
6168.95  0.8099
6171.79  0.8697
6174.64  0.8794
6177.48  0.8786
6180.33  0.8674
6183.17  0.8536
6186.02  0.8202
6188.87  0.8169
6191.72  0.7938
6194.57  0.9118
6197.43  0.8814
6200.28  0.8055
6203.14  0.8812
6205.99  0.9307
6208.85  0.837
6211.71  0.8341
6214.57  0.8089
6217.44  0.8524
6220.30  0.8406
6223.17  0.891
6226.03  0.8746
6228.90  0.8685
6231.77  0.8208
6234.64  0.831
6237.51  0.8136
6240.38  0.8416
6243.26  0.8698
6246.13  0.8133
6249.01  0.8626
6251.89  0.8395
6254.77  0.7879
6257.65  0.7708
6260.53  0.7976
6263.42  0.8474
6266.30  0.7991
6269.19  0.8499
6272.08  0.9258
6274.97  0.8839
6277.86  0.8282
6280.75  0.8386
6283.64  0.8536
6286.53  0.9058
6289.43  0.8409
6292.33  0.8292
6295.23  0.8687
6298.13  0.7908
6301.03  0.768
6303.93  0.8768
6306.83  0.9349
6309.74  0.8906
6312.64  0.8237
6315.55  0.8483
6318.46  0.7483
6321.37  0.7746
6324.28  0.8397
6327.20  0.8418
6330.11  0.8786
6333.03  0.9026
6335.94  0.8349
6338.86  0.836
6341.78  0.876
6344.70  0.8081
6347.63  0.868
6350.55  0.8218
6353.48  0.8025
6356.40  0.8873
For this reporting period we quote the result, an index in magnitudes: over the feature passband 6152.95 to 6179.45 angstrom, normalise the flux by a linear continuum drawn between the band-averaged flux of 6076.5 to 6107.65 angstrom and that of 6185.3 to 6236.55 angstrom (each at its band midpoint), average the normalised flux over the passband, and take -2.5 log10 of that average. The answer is 0.03 mag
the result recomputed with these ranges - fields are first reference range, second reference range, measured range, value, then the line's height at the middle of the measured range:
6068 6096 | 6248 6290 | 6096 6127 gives 0.02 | 0.875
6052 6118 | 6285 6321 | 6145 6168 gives 0.04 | 0.861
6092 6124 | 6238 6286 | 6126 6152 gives -0.01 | 0.859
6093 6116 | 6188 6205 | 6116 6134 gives -0.05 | 0.85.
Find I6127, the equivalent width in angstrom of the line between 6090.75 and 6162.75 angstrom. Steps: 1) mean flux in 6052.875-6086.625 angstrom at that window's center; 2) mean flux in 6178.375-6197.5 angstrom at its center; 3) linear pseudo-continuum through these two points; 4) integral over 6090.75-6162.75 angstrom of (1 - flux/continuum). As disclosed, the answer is 0.4 angstrom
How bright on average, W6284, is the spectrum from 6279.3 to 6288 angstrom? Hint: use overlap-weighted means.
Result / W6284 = 0.866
